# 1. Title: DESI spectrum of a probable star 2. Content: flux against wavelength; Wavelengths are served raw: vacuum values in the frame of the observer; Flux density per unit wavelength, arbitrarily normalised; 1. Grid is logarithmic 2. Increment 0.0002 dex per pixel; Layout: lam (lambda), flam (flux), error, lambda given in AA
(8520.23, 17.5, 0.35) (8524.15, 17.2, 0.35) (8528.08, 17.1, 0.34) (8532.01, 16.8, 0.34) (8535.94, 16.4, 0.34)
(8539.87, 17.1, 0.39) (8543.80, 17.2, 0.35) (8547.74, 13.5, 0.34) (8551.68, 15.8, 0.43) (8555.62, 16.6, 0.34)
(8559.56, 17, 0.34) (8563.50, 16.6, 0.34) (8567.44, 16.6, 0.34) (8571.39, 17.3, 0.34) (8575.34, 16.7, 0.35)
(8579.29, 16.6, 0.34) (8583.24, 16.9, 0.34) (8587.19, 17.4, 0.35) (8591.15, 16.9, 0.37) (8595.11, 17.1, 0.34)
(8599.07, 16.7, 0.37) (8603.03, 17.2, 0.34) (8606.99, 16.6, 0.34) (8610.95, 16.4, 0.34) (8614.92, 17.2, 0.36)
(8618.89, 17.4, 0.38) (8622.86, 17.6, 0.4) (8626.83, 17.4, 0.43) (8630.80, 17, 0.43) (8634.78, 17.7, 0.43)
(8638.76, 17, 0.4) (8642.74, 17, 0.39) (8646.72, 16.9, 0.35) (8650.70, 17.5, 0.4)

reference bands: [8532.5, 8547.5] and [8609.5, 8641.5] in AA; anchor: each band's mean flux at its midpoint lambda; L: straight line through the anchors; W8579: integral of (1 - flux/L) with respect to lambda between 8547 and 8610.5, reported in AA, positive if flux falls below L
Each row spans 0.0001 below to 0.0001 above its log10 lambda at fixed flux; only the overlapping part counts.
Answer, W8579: 0.7 AA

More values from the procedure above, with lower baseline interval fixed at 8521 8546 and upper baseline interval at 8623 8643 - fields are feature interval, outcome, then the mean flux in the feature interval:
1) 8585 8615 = 0.43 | 16.9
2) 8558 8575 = 0.21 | 16.9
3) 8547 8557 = 0.92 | 15.4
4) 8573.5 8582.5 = 0.22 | 16.7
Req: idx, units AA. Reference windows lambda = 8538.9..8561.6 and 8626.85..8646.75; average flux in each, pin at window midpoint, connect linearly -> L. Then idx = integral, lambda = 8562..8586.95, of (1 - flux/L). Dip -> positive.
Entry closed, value -0.6 AA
